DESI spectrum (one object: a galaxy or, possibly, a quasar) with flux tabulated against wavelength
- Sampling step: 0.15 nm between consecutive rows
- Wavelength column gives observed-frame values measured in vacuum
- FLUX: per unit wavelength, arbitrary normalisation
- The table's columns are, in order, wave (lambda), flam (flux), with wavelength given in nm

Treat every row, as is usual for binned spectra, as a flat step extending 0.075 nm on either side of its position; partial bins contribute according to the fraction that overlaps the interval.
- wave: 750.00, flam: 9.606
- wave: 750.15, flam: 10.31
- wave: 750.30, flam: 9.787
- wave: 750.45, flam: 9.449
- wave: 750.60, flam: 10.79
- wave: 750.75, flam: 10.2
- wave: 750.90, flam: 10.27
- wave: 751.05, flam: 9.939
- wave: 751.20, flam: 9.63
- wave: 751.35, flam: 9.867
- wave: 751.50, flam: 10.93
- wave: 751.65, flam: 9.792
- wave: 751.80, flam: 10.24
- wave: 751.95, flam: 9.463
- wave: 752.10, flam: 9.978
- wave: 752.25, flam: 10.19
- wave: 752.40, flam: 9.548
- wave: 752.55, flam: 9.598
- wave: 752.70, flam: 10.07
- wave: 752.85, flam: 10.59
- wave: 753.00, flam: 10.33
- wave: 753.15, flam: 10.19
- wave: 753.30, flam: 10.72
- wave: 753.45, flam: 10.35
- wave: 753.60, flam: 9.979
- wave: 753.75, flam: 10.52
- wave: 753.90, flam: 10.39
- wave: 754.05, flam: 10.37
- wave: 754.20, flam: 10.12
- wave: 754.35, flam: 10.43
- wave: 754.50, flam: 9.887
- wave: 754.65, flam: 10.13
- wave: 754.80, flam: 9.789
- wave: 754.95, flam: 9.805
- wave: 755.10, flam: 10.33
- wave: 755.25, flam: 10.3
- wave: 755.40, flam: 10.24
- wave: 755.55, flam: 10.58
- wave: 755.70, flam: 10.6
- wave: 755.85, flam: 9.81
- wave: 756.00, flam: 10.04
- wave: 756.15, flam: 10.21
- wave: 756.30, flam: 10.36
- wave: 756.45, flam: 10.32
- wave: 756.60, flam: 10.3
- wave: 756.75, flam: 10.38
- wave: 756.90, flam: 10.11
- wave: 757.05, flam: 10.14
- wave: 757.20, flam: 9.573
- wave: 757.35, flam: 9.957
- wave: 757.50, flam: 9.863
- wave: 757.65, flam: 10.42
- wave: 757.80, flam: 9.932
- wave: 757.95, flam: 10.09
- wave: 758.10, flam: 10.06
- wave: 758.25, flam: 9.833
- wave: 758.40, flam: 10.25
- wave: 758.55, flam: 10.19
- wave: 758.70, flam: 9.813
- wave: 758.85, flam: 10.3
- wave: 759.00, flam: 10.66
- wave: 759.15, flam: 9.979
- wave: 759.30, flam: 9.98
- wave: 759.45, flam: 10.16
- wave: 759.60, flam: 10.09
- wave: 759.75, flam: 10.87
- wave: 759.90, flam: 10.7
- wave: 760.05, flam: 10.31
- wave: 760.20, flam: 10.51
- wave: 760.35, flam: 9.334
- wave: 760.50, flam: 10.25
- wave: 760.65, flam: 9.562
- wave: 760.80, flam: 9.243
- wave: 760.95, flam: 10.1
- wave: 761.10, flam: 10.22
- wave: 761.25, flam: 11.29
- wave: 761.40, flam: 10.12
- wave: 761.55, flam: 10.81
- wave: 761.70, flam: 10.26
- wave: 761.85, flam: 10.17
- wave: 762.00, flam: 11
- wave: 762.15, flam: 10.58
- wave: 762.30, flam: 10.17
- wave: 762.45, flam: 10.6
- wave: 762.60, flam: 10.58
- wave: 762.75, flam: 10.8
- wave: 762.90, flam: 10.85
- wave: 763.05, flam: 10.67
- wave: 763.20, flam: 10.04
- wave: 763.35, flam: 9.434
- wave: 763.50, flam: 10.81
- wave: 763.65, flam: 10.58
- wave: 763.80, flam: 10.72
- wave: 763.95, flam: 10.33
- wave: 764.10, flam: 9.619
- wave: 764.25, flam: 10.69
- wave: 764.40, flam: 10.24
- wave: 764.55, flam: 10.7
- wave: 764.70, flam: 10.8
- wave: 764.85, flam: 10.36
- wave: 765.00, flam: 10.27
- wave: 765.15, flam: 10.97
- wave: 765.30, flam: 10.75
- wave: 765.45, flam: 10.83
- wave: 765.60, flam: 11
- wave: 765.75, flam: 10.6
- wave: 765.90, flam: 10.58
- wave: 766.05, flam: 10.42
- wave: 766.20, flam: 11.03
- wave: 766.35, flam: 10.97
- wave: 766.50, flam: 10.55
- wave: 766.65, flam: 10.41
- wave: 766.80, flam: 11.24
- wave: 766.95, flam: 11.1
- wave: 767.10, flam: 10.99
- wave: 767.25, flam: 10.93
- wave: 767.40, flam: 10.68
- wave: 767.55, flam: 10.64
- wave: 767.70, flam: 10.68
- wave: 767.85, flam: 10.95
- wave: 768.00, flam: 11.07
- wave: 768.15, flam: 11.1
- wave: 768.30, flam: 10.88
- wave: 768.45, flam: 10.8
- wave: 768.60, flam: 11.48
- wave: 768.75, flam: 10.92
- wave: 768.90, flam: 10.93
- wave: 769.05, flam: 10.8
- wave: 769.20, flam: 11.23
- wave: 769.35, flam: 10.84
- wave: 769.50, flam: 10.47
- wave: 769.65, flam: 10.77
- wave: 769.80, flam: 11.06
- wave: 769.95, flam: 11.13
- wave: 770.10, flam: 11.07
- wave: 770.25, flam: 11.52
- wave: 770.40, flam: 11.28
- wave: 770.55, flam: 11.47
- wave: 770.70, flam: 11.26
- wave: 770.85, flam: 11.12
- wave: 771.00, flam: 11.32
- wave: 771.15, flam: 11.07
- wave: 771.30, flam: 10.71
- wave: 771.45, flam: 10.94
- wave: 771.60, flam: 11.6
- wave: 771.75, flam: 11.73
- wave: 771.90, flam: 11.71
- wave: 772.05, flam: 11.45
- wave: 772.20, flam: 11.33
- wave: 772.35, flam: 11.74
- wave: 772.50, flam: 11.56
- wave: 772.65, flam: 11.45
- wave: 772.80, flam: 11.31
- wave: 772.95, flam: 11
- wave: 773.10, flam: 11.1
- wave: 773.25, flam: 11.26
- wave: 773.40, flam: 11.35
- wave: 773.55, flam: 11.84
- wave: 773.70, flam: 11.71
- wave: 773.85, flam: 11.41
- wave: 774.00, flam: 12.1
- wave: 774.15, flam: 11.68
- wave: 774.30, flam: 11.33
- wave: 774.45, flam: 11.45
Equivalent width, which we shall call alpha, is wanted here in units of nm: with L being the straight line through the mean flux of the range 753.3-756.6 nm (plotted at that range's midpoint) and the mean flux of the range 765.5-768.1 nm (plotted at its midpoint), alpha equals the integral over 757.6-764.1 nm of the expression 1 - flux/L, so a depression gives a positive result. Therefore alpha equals 0.146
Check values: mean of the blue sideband 10.2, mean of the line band 10.3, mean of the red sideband 10.8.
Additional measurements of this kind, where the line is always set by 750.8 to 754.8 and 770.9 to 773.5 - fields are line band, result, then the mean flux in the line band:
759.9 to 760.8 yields 0.052 nm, 9.99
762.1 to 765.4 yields 0.100 nm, 10.5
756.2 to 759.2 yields 0.088 nm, 10.1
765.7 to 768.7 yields 0.045 nm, 10.9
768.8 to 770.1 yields 0.029 nm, 10.9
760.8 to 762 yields 0.031 nm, 10.4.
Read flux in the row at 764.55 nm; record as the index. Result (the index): 10.7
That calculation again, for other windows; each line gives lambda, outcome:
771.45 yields 10.94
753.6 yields 9.979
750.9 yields 10.27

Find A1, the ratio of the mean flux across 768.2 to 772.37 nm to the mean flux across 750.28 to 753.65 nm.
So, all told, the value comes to 1.1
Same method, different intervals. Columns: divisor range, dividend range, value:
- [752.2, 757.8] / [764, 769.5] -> 1.06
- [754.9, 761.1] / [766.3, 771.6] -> 1.08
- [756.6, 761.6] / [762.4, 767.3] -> 1.05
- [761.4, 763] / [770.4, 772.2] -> 1.07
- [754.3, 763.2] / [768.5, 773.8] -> 1.10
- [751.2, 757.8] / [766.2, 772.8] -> 1.09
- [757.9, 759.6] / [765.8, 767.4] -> 1.07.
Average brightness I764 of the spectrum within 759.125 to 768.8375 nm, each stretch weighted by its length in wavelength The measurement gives 10.5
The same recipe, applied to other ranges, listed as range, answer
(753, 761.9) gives 10.2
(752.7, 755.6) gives 10.3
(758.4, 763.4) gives 10.3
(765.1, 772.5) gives 11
